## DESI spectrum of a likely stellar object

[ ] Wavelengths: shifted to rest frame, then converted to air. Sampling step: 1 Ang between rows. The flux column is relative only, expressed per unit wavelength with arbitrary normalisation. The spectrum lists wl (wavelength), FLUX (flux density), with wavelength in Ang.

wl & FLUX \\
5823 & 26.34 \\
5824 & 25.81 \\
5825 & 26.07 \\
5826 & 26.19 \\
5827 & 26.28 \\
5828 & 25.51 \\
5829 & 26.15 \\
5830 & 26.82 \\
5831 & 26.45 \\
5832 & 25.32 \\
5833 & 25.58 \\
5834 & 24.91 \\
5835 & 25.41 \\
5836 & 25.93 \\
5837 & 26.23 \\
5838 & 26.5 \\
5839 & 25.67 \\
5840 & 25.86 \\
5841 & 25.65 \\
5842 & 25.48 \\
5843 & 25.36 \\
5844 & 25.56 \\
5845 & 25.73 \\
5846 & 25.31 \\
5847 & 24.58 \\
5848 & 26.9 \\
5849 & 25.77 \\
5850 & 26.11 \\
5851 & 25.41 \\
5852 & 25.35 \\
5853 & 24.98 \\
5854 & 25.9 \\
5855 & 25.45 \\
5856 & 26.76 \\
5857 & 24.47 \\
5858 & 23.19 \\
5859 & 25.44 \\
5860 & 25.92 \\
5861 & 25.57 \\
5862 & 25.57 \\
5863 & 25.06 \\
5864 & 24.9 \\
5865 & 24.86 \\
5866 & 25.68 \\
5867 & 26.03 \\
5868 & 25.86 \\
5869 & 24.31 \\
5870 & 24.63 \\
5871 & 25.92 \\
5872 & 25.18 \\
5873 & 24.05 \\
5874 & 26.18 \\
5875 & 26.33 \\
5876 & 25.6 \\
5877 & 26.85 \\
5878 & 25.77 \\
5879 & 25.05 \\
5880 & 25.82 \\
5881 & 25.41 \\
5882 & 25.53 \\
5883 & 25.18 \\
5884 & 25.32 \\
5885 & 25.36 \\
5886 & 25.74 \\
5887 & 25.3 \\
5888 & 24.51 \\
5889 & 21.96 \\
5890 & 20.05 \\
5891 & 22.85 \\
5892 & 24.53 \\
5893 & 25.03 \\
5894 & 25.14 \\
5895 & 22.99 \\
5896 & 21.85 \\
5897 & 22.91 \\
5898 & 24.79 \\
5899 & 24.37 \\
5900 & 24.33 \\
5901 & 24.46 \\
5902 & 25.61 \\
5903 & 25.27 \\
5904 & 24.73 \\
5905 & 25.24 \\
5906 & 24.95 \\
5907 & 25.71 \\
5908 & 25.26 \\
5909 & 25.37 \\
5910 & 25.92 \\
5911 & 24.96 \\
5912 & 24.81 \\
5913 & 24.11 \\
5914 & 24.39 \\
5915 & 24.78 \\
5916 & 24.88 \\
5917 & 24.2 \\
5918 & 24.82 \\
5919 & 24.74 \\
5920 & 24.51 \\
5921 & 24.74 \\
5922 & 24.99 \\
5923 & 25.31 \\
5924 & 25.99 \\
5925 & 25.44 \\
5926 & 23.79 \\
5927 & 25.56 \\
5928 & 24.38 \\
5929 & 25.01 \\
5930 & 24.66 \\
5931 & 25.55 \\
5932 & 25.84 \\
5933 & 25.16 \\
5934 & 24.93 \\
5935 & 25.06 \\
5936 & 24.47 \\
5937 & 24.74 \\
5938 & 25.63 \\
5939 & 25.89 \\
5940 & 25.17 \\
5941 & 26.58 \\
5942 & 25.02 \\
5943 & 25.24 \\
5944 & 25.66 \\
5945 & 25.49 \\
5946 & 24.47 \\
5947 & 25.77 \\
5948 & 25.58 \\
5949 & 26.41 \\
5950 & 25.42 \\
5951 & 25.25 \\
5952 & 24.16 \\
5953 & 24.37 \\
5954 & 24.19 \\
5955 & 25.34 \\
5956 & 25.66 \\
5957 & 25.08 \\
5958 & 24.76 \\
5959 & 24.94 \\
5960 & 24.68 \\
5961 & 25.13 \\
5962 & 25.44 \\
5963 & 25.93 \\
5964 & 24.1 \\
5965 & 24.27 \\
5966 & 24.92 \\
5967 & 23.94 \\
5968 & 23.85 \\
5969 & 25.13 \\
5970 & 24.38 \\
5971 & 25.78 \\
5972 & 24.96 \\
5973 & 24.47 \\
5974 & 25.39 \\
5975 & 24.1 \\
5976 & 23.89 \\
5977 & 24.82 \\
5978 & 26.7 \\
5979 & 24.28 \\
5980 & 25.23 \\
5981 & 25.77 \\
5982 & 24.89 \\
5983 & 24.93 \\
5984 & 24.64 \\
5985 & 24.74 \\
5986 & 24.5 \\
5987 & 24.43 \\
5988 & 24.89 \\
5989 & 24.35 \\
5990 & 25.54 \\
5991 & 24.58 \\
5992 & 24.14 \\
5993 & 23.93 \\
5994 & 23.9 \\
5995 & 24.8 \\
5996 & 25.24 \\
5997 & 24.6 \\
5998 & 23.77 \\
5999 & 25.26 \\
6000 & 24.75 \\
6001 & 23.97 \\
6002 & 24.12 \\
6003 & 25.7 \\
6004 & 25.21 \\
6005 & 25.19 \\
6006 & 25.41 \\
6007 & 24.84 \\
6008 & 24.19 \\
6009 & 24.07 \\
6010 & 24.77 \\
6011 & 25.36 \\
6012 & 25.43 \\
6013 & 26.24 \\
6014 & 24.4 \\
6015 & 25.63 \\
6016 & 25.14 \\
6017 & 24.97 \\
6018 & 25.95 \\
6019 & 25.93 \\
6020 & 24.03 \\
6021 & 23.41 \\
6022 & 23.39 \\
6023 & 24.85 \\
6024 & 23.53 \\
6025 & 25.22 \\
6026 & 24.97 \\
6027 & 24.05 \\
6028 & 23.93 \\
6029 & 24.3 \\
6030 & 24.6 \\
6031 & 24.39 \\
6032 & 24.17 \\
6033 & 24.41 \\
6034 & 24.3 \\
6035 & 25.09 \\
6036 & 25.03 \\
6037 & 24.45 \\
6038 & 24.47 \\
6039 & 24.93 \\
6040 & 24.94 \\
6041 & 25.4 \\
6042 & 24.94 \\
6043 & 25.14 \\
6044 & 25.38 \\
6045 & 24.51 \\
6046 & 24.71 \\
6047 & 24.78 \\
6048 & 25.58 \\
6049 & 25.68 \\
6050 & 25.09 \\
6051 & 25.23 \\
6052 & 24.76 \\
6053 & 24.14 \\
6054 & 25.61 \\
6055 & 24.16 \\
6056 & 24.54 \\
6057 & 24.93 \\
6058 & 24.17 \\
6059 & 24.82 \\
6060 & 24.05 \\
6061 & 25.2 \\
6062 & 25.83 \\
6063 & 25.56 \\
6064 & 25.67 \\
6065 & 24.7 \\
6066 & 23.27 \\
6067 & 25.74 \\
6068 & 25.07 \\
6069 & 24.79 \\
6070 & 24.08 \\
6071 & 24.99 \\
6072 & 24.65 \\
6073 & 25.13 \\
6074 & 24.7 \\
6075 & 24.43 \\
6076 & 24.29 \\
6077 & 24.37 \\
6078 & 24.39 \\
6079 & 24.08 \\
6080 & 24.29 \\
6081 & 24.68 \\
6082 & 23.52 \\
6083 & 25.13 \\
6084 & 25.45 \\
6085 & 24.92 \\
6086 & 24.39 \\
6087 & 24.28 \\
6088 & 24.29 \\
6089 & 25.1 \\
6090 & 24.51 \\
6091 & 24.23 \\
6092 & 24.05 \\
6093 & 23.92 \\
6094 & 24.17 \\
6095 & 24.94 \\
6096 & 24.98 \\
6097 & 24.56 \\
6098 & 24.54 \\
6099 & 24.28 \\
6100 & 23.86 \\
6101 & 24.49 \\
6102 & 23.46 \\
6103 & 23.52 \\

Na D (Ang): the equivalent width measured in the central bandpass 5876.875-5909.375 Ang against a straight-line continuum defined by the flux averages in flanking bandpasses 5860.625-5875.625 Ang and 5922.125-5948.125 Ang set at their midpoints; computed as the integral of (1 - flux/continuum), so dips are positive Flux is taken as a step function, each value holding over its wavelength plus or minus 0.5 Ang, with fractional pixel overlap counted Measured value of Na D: 0.88 Ang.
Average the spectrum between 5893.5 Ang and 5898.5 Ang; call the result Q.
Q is 23.5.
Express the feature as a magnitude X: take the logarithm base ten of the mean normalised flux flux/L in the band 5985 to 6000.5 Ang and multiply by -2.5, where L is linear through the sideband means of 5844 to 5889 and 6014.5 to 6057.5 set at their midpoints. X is 0.01 mag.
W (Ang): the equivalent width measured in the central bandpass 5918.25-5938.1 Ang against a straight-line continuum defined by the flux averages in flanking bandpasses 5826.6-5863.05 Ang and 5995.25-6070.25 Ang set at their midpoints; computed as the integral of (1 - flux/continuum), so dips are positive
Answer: 0.2 Ang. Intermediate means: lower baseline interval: 25.6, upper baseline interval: 24.8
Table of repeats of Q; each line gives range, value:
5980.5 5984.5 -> 25.1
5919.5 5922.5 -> 24.7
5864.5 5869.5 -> 25.3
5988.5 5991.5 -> 24.8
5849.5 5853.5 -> 25.5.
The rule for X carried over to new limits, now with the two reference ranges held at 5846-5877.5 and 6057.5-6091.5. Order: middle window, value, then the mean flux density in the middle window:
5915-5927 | 0.015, 24.9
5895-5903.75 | 0.051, 24.1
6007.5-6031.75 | 0.008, 24.7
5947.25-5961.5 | 0.001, 25.1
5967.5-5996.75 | 0.010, 24.8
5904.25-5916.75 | 0.011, 25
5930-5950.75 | -0.010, 25.4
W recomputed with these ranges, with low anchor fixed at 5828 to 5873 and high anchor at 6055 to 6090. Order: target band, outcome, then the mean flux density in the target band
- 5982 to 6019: 0.17 Ang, 24.8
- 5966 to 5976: 0.17 Ang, 24.6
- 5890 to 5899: 0.63 Ang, 23.6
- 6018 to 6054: 0.16 Ang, 24.7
